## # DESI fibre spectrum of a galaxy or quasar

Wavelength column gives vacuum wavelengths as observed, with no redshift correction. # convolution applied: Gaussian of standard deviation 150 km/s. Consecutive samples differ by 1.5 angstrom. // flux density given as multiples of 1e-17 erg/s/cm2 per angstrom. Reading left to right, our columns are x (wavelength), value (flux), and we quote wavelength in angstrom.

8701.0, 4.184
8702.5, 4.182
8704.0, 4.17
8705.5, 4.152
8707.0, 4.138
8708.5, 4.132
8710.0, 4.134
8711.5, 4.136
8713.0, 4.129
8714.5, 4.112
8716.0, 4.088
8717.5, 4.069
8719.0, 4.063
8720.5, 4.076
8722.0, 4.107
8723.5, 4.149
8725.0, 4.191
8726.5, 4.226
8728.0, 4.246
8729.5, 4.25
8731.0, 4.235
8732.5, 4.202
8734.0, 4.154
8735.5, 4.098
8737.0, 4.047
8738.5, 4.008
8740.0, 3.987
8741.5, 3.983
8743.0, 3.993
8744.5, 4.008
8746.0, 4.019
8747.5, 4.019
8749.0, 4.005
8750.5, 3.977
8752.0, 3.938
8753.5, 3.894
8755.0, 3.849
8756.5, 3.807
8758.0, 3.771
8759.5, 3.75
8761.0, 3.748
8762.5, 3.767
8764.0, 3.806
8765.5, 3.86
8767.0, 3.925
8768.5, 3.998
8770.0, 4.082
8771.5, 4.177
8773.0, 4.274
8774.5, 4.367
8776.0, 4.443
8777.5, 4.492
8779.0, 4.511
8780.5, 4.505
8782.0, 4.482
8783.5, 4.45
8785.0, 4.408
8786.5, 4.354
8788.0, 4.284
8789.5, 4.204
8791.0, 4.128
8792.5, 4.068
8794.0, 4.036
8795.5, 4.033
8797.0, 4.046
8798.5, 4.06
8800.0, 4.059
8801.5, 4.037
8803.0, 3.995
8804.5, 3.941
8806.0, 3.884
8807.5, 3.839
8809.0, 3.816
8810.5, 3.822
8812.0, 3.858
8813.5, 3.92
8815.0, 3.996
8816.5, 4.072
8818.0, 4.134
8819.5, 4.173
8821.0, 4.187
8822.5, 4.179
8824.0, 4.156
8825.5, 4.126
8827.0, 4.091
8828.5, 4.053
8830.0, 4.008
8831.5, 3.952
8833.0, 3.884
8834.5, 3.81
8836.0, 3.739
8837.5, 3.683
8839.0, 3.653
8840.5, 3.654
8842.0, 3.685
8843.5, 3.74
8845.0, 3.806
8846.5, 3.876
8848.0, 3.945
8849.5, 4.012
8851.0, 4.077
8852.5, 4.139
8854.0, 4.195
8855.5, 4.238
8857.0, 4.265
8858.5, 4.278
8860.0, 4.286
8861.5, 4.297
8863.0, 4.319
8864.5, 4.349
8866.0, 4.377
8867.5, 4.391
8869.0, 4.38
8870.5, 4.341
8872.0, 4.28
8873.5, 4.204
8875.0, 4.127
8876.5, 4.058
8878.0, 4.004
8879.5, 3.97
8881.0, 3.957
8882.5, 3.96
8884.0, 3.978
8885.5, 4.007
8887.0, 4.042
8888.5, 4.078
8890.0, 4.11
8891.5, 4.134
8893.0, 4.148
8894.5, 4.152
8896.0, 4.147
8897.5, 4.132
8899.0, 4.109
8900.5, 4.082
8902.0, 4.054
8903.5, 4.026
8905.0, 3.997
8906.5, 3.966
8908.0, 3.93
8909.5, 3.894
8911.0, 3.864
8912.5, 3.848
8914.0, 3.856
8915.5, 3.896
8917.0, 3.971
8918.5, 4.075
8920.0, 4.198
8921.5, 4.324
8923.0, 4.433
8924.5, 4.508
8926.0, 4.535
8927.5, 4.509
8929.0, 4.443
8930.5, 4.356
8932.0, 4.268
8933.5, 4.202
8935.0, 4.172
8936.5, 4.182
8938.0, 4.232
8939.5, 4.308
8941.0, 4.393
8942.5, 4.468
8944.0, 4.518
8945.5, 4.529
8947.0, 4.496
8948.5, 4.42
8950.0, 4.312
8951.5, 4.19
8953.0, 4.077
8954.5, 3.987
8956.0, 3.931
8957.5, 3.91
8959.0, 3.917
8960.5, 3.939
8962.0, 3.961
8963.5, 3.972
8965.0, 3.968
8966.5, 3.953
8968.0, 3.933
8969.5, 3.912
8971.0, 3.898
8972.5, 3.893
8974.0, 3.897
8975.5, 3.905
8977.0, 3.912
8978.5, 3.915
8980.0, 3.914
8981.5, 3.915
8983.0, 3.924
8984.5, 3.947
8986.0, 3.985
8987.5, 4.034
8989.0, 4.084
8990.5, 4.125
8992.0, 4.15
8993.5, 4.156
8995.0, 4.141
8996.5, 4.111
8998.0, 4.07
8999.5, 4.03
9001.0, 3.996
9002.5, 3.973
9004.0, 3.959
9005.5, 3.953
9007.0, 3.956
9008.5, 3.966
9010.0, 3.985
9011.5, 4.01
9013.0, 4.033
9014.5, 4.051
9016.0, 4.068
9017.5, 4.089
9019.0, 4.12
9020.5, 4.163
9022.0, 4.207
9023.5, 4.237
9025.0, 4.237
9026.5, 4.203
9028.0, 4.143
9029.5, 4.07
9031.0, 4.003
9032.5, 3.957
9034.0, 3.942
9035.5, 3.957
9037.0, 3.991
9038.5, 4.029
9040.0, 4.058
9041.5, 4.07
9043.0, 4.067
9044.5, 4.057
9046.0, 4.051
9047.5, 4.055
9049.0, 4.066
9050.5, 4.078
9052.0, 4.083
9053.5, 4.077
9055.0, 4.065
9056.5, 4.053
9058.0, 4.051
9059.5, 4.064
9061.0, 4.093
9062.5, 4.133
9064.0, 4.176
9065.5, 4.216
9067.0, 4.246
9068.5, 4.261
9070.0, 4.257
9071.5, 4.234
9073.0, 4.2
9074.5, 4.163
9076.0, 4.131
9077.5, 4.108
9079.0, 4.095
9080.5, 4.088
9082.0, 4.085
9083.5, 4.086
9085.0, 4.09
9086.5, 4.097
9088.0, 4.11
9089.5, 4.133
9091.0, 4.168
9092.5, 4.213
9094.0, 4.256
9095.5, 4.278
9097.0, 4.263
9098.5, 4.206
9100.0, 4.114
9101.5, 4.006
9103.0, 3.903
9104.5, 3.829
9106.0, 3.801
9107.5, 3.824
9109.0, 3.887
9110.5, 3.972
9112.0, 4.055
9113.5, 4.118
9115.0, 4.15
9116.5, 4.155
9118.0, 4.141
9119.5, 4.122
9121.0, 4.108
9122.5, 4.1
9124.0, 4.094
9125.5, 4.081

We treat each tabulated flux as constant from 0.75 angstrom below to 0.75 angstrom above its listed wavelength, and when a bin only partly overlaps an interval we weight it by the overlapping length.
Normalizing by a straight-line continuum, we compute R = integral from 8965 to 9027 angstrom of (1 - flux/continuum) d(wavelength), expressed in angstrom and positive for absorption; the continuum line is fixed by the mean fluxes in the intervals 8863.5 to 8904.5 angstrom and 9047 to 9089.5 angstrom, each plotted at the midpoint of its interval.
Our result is 1.6 angstrom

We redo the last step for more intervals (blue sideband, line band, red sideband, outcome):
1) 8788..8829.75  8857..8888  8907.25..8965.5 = -0.5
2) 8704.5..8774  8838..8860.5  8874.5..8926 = 0.4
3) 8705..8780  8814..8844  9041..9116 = 0.9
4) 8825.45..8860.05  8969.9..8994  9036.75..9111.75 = 0.4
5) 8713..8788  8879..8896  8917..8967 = 0.6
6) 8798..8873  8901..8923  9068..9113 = 0.3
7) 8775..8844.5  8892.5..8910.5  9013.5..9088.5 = 0.1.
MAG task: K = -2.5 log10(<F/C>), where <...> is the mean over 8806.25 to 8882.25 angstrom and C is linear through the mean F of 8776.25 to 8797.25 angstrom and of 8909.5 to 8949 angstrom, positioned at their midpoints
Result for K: 0.06 mag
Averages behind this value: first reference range 4.3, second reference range 4.26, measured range 4.05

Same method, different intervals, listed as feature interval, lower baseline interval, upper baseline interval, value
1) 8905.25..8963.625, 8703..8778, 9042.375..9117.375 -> -0.03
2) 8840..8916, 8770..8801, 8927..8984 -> 0.03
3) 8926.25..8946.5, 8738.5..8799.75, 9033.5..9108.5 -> -0.07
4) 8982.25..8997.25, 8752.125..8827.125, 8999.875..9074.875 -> 0.00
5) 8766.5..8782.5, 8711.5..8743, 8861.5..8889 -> -0.04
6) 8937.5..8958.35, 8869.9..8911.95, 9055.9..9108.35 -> -0.05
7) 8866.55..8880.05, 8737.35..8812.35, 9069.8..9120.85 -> -0.03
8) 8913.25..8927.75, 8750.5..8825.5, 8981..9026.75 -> -0.04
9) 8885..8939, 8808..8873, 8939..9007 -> -0.02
